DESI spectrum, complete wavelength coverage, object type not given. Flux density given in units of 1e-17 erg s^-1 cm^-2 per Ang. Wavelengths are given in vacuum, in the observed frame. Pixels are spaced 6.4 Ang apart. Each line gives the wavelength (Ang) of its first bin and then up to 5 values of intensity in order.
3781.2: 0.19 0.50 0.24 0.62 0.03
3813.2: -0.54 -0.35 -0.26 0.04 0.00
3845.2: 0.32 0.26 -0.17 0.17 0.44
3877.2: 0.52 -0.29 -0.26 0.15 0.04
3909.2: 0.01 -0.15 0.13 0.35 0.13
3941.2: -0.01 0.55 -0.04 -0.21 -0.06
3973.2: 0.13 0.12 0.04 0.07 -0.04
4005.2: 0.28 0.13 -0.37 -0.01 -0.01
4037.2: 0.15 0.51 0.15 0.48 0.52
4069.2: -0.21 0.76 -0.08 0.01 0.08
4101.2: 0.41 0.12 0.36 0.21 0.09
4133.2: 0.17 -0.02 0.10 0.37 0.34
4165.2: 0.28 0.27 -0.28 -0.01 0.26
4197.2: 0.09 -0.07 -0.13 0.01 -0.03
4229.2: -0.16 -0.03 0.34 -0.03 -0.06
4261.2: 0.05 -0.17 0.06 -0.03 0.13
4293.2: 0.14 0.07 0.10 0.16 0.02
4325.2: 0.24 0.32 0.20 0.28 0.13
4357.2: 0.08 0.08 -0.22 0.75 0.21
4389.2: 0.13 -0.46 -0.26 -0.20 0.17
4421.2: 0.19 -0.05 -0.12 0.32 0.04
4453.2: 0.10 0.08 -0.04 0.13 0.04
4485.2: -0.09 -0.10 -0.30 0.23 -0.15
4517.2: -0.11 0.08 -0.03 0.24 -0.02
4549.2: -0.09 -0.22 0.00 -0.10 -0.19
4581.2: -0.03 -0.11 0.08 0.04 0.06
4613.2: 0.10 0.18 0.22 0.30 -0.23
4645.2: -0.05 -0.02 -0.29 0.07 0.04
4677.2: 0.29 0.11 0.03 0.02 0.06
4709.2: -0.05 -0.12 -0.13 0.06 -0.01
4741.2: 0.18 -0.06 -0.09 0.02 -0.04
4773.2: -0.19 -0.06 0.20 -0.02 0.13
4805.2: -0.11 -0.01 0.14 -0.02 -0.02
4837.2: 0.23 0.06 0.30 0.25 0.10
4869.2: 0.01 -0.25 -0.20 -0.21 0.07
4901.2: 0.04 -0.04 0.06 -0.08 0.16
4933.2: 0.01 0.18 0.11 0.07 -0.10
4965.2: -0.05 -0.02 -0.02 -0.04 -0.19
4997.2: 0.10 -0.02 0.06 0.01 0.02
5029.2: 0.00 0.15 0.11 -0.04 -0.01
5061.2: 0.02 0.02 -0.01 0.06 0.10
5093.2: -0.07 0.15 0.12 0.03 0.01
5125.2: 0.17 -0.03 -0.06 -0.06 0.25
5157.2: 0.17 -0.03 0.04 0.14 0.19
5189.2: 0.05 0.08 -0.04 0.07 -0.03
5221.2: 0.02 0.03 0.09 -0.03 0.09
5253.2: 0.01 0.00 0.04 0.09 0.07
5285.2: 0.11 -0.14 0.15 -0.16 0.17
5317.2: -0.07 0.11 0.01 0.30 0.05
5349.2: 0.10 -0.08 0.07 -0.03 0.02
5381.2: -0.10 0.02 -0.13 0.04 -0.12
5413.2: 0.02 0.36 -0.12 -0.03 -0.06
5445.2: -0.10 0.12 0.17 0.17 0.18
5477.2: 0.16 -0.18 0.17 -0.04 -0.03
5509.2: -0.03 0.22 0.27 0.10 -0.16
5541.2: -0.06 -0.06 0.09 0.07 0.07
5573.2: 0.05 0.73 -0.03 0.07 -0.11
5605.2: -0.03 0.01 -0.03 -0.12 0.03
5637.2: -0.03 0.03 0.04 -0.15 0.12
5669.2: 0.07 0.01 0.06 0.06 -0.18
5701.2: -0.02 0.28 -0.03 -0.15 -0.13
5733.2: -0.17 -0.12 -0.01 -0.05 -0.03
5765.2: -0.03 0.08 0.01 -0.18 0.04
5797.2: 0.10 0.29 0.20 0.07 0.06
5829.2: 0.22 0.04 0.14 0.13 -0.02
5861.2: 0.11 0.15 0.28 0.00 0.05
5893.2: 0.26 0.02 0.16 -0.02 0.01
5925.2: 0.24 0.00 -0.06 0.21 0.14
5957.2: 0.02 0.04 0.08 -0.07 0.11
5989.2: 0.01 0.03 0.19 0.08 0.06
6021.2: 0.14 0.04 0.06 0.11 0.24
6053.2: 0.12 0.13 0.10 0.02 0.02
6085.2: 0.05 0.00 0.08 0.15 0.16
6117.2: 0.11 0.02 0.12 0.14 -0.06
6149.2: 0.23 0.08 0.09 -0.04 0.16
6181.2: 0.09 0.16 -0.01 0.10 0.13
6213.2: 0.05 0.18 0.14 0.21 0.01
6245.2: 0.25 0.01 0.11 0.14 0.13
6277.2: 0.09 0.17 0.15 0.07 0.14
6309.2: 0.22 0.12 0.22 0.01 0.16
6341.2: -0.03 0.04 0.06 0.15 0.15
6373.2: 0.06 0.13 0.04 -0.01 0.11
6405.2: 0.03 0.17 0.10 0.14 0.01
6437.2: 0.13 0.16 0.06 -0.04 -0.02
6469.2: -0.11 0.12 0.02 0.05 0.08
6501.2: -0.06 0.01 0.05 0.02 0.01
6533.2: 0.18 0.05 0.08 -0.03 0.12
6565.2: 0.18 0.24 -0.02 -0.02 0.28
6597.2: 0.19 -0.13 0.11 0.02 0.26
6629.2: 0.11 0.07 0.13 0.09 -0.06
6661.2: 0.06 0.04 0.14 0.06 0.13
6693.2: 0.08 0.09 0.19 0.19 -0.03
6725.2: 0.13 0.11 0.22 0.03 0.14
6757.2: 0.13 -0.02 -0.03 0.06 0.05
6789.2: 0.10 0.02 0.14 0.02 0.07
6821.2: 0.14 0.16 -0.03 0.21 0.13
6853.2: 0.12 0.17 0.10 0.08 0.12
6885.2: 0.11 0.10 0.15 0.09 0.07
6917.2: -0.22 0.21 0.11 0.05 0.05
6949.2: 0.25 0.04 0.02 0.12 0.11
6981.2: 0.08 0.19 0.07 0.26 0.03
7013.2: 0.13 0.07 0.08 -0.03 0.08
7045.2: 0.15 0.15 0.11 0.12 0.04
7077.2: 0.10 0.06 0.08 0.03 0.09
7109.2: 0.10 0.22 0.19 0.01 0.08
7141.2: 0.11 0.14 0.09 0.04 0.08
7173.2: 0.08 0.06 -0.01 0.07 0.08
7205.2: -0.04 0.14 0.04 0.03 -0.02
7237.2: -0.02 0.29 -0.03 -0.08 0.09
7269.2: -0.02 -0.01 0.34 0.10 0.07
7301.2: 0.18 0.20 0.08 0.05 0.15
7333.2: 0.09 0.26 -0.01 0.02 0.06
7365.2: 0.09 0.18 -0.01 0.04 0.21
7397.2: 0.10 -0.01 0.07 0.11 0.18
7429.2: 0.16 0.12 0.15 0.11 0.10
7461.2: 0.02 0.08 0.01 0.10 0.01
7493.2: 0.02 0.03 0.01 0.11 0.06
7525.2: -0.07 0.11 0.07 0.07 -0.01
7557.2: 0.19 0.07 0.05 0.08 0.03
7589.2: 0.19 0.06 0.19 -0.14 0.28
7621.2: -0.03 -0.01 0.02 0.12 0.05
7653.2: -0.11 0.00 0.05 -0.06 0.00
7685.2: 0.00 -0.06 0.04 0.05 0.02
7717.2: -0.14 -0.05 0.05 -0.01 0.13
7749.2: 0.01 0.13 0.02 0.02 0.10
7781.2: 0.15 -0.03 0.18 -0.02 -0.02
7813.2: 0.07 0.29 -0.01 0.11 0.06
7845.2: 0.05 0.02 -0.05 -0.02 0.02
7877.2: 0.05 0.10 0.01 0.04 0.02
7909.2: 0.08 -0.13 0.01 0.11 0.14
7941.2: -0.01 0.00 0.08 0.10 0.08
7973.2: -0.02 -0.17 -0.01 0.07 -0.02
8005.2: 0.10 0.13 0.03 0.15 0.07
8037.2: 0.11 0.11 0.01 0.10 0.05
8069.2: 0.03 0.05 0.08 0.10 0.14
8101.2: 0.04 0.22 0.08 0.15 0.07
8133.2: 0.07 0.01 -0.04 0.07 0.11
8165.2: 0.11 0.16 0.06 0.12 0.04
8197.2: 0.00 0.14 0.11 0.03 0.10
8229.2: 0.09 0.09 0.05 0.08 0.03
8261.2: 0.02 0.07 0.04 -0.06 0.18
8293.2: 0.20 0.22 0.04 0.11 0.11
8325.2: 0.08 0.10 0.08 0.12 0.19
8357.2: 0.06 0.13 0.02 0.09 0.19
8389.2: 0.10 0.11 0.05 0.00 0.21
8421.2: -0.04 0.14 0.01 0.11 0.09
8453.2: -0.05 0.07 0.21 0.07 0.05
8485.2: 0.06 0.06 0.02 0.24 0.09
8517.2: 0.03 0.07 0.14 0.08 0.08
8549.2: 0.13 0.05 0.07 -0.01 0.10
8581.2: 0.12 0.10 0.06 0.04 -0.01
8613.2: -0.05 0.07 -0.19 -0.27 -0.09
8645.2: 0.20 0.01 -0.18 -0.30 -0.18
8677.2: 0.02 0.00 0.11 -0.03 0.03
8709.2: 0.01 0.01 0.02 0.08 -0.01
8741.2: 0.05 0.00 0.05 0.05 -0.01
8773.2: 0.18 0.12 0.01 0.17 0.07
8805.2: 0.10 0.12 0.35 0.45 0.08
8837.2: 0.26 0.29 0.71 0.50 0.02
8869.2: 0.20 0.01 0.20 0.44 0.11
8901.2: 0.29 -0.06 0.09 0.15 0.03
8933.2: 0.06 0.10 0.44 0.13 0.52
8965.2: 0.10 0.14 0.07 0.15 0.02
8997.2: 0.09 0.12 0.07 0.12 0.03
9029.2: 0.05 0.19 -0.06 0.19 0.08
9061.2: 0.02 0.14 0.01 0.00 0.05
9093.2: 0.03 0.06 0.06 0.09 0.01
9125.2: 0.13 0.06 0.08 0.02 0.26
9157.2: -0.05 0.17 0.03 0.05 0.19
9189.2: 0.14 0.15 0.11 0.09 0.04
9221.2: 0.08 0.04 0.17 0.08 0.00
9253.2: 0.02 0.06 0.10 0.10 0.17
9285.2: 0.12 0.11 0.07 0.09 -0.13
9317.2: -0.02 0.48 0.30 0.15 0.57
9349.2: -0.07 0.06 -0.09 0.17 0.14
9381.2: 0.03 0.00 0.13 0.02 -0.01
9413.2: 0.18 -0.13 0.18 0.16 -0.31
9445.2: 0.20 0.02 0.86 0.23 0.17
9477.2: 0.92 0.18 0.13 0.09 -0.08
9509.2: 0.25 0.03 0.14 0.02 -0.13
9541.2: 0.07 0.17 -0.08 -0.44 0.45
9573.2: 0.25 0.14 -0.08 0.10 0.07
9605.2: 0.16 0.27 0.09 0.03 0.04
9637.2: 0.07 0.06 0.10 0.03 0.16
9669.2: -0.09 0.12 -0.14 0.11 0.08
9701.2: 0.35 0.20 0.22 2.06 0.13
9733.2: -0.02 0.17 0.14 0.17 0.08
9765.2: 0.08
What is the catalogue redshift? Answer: 1.374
